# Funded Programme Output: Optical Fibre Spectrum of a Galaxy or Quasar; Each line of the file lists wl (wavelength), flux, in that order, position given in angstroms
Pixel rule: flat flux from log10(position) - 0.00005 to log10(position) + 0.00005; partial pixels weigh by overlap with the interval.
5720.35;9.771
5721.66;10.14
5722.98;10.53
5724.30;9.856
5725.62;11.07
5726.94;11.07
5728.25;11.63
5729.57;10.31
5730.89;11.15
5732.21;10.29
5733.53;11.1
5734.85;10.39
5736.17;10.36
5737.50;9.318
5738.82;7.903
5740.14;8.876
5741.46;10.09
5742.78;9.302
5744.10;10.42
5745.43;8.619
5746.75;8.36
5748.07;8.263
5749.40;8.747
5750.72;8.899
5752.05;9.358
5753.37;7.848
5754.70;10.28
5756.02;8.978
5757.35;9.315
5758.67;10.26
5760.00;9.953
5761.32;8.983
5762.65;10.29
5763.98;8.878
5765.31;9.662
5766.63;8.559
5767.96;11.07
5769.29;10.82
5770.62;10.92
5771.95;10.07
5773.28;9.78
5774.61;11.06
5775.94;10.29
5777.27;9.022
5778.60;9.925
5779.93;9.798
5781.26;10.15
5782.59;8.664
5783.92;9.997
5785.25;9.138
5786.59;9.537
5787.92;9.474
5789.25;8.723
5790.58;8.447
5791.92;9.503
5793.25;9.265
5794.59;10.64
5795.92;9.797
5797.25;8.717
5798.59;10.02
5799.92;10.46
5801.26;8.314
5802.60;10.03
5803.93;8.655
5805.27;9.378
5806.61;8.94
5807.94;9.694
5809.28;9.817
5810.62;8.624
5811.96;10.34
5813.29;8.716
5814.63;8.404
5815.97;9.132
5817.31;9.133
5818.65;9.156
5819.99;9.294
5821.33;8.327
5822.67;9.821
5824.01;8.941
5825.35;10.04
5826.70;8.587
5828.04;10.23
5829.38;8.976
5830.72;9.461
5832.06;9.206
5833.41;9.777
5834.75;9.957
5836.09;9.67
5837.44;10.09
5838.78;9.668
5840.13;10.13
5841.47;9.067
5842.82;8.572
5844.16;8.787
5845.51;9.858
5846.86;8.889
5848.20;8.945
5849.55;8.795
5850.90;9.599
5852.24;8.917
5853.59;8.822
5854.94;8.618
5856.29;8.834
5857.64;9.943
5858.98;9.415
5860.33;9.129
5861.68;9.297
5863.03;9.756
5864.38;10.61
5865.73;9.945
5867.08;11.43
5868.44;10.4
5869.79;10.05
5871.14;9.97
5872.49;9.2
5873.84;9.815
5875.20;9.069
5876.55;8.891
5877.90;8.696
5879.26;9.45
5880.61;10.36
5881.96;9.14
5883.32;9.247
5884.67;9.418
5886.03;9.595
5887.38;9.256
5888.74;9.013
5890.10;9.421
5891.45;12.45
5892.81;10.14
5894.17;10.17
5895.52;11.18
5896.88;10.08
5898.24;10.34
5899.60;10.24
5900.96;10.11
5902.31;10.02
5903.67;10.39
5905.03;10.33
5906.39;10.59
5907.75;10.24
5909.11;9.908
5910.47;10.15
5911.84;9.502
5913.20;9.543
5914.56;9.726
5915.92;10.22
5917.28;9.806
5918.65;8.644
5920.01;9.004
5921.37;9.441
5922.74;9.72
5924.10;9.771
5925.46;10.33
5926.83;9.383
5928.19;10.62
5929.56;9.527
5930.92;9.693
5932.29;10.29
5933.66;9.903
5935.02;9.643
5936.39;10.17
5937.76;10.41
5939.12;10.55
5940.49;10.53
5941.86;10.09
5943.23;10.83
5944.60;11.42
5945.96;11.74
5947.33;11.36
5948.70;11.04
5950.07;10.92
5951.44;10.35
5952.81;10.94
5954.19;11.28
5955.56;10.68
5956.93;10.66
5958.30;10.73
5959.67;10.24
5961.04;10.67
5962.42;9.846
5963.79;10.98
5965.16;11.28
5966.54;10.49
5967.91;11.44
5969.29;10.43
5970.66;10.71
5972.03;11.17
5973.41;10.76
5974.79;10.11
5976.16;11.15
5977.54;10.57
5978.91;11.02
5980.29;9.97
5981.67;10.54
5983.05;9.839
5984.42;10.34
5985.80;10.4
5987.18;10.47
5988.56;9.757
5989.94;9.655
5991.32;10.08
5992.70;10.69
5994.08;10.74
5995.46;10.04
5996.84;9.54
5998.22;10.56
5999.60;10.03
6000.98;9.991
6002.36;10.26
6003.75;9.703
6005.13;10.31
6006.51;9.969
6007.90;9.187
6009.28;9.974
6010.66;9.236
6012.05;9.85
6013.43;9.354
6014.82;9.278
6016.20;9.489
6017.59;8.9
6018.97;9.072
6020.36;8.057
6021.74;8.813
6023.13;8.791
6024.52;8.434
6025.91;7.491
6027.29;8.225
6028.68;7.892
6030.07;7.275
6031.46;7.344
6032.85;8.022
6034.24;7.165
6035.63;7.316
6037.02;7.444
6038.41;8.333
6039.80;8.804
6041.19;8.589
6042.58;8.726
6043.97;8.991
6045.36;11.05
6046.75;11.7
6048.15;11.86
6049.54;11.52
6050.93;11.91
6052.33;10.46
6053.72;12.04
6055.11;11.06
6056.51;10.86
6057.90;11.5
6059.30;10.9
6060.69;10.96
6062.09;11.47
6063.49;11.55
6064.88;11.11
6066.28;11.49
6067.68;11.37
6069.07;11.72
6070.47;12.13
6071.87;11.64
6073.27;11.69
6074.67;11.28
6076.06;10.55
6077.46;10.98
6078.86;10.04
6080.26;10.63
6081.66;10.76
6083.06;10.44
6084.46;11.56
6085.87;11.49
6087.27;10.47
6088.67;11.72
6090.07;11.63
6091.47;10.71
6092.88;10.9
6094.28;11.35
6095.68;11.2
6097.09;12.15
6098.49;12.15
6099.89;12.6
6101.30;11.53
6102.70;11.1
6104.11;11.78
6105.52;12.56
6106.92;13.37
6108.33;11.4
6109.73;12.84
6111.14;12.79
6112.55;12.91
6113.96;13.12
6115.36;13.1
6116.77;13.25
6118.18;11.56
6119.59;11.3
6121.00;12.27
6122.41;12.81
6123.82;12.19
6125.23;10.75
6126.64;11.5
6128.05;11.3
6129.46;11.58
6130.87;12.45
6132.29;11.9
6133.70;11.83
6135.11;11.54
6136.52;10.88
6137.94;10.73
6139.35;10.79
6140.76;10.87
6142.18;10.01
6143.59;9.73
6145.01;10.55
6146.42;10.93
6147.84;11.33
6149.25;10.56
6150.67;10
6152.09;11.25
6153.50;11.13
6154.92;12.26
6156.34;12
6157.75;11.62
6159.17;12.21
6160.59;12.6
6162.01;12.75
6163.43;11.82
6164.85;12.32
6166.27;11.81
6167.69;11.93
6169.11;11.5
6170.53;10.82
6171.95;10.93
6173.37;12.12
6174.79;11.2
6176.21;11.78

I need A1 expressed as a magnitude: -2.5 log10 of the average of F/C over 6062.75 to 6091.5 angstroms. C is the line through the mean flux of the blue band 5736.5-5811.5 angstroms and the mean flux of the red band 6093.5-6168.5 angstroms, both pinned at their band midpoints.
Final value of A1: 0.02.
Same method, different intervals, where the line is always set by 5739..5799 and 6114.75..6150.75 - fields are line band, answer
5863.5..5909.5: 0.02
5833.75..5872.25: 0.05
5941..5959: -0.05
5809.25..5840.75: 0.05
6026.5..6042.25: 0.35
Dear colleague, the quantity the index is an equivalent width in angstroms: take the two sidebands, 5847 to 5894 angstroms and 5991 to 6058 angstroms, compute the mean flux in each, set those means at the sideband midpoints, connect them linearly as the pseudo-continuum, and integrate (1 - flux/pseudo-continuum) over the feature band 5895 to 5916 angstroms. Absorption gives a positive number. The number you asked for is -1.3 angstroms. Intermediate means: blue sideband 9.58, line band 10.1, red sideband 9.49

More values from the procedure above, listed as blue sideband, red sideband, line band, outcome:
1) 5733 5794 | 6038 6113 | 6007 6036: 6.32 angstroms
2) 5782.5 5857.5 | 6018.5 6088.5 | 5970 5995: -1.51 angstroms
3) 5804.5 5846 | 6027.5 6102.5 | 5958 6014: -0.76 angstroms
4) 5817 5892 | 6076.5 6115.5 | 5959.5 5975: -0.31 angstroms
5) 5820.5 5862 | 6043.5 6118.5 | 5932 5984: -1.30 angstroms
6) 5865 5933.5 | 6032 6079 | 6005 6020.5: 1.36 angstroms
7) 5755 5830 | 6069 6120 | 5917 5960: 1.06 angstroms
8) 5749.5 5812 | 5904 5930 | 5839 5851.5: 0.63 angstroms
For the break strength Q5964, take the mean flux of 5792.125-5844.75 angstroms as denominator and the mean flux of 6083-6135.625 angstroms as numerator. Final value 1.3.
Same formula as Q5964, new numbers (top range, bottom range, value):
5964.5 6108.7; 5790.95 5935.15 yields 1.08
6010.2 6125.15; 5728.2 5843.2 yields 1.12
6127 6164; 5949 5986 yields 1.06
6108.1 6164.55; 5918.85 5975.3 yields 1.12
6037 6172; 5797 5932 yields 1.18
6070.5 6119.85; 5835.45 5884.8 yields 1.23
